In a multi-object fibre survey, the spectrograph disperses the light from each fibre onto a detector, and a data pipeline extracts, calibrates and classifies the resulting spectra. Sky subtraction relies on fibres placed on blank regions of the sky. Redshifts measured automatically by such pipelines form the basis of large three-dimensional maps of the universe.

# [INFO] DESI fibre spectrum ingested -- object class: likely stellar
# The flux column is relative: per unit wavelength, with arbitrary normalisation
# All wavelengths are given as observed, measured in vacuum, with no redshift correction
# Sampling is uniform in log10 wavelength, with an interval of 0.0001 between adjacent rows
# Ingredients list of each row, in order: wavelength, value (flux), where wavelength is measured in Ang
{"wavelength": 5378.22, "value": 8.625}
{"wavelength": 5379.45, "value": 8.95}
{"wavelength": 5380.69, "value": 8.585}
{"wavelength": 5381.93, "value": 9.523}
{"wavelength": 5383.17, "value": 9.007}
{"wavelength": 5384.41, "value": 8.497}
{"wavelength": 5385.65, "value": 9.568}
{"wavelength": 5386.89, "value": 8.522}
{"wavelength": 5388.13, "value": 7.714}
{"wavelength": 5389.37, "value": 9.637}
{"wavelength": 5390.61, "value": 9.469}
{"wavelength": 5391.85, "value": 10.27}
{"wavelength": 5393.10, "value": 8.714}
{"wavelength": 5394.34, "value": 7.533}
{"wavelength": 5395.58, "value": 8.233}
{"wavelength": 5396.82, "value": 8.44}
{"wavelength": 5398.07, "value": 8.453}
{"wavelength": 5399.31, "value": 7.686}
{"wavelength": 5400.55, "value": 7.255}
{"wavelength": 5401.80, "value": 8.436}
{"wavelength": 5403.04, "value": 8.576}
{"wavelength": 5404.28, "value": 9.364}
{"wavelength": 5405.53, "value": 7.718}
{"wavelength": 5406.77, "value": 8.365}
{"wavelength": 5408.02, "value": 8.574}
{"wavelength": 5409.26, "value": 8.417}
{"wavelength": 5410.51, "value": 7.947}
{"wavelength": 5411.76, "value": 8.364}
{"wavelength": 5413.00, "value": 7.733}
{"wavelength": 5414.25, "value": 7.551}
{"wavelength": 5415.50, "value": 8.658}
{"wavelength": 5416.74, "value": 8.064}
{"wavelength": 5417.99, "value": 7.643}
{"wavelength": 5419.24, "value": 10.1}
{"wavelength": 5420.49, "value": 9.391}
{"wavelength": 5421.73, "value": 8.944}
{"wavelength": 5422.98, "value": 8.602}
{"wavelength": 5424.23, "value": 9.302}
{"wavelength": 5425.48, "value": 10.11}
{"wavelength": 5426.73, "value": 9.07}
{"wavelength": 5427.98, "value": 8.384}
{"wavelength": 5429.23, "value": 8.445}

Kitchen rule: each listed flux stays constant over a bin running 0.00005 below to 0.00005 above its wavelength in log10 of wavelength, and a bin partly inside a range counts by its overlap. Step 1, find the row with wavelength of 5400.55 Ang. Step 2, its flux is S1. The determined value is 7.255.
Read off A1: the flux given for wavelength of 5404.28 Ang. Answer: 9.364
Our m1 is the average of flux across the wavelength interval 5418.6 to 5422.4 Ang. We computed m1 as 9.47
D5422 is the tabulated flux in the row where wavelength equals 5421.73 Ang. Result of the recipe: 8.944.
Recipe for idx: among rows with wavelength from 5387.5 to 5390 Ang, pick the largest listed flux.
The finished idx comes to 9.637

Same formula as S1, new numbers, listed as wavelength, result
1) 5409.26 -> 8.417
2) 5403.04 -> 8.576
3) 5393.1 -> 8.714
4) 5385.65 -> 9.568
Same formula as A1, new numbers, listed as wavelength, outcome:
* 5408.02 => 8.574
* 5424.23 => 9.302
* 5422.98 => 8.602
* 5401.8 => 8.436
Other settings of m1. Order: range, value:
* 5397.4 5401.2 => 7.79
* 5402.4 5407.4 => 8.51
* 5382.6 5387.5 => 8.9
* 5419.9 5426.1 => 9.28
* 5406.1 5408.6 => 8.45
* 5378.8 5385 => 8.92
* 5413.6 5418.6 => 7.98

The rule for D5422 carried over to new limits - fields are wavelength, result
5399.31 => 7.686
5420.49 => 9.391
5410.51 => 7.947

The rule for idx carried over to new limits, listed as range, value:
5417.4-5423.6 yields 10.1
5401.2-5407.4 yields 9.364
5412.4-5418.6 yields 8.658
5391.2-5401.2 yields 10.27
